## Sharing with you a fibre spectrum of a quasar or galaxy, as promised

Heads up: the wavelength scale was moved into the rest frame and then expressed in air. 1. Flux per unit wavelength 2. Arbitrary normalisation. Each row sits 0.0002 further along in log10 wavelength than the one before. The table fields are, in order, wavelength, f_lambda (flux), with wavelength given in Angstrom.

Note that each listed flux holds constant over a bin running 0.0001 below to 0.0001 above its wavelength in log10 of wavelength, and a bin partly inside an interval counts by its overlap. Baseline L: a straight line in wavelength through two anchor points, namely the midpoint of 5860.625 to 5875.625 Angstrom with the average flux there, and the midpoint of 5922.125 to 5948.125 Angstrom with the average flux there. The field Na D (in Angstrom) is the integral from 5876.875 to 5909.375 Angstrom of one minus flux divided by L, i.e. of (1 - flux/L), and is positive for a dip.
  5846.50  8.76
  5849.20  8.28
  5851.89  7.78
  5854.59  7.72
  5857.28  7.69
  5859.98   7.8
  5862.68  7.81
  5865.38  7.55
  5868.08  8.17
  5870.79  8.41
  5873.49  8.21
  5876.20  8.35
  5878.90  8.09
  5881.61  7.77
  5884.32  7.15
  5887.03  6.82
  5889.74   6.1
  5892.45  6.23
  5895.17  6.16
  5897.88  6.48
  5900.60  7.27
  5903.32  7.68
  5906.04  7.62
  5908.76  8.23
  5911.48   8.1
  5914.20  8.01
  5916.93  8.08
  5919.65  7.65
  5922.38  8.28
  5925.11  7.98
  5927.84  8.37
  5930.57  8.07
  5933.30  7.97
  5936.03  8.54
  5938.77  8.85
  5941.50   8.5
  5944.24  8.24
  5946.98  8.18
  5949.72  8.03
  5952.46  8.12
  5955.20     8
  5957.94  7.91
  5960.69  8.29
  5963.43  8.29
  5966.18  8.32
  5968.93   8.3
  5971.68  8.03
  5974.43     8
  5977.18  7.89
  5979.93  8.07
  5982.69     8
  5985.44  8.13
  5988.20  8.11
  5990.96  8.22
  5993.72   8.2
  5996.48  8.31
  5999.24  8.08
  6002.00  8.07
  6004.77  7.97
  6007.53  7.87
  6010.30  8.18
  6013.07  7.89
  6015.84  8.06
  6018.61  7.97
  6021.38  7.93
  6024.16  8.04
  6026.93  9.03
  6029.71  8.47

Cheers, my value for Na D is 4.0 Angstrom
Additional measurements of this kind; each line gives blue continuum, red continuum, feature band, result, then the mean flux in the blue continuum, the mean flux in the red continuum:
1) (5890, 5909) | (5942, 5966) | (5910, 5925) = -1.3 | 6.97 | 8.15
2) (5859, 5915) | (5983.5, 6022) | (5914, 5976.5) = -3.0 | 7.52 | 8.07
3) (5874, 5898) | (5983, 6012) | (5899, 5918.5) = -1.4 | 7.09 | 8.11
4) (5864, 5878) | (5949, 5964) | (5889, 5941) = 2.7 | 8.14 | 8.1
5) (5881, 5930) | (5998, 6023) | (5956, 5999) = -1.7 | 7.45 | 8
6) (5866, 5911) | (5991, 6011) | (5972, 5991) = -0.1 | 7.44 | 8.1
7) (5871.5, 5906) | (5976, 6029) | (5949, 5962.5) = -0.6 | 7.23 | 8.11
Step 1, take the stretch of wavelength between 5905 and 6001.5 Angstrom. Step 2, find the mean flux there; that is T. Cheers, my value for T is 8.14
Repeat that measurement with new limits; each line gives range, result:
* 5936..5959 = 8.25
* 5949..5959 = 8.02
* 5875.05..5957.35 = 7.77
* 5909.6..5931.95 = 8.07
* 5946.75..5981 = 8.11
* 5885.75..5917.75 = 7.22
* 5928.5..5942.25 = 8.38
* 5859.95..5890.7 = 7.7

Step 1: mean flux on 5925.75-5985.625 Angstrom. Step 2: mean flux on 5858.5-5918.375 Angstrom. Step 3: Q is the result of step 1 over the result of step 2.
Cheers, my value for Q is 1.08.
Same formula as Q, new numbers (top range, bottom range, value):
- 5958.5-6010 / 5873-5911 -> 1.11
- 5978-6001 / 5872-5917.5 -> 1.10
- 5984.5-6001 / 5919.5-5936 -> 1.01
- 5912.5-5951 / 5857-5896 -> 1.09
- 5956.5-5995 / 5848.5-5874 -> 1.03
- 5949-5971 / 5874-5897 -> 1.15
